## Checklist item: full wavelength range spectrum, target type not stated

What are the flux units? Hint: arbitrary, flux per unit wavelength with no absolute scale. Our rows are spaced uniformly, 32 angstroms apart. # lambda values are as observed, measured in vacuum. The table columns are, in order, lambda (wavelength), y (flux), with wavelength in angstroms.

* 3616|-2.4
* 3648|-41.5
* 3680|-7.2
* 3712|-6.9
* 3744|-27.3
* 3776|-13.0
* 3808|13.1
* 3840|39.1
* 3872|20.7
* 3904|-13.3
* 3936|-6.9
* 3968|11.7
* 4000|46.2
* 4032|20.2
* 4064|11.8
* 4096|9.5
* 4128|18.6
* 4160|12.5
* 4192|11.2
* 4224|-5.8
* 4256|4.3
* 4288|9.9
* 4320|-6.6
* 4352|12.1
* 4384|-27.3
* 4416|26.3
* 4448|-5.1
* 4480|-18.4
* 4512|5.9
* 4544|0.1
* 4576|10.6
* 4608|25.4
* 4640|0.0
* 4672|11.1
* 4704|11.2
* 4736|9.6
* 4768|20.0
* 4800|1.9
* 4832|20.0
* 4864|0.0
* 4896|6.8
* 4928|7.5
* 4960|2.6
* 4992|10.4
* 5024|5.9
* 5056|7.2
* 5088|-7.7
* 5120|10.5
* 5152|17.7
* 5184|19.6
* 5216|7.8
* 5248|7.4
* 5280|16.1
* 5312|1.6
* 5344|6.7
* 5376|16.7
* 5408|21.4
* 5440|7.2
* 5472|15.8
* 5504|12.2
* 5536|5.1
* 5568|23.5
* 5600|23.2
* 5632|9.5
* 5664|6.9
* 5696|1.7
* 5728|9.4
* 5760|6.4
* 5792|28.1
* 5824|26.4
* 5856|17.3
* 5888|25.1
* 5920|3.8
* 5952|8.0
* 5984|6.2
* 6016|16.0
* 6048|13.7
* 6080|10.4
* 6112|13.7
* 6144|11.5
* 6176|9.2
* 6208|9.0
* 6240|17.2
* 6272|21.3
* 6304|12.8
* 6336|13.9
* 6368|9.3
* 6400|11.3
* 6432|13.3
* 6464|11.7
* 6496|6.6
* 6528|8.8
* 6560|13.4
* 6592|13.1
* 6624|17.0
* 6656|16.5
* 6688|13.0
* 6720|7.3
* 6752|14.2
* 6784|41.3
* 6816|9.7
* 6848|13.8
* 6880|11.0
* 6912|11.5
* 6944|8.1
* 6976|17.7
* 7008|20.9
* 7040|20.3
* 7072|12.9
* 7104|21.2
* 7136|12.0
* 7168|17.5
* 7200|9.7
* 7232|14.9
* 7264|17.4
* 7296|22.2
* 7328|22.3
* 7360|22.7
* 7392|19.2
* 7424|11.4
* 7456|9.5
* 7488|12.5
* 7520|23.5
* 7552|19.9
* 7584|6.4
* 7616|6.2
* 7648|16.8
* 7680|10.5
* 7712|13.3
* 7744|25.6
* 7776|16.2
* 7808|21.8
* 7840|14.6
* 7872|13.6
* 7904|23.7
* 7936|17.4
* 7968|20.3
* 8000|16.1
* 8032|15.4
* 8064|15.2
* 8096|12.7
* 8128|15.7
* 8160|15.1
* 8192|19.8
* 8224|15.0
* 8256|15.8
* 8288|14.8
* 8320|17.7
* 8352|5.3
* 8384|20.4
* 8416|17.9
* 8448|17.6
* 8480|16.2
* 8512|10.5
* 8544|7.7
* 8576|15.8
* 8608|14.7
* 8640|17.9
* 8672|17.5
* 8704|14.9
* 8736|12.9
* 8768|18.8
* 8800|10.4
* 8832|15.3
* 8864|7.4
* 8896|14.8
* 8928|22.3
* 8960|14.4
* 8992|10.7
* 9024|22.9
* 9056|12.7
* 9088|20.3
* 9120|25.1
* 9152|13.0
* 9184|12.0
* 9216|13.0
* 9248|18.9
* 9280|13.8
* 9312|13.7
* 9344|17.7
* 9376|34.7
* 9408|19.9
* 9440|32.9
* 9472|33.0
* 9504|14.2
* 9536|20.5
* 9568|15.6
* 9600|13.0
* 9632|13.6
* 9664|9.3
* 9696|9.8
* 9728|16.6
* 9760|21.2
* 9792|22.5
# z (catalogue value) 0.818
